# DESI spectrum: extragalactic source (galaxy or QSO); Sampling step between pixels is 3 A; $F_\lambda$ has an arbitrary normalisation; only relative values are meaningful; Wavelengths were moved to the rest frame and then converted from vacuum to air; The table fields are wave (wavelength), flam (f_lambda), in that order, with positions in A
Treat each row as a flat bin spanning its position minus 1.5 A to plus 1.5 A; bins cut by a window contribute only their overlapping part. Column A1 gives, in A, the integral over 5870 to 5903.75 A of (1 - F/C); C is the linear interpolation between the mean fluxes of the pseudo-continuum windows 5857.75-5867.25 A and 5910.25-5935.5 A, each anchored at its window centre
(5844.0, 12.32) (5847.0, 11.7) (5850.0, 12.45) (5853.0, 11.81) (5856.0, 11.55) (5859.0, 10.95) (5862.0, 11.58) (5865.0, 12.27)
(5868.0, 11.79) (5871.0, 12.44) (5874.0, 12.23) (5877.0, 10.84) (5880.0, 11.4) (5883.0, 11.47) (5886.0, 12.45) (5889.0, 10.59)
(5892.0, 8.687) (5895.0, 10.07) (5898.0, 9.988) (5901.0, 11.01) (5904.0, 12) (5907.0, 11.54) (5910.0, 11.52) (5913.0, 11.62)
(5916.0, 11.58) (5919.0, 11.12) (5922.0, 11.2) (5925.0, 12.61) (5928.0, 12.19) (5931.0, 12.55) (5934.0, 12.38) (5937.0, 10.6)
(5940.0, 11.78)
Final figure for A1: 2.0 A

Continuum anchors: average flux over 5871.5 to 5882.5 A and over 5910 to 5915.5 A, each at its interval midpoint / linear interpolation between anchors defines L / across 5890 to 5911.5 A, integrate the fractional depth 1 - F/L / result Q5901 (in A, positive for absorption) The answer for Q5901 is 1.66 A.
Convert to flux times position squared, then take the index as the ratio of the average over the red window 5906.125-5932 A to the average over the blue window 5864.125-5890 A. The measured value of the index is 1.02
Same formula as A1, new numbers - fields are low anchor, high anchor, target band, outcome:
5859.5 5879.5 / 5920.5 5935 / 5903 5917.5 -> 0.5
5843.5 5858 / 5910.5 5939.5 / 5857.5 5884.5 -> 0.5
